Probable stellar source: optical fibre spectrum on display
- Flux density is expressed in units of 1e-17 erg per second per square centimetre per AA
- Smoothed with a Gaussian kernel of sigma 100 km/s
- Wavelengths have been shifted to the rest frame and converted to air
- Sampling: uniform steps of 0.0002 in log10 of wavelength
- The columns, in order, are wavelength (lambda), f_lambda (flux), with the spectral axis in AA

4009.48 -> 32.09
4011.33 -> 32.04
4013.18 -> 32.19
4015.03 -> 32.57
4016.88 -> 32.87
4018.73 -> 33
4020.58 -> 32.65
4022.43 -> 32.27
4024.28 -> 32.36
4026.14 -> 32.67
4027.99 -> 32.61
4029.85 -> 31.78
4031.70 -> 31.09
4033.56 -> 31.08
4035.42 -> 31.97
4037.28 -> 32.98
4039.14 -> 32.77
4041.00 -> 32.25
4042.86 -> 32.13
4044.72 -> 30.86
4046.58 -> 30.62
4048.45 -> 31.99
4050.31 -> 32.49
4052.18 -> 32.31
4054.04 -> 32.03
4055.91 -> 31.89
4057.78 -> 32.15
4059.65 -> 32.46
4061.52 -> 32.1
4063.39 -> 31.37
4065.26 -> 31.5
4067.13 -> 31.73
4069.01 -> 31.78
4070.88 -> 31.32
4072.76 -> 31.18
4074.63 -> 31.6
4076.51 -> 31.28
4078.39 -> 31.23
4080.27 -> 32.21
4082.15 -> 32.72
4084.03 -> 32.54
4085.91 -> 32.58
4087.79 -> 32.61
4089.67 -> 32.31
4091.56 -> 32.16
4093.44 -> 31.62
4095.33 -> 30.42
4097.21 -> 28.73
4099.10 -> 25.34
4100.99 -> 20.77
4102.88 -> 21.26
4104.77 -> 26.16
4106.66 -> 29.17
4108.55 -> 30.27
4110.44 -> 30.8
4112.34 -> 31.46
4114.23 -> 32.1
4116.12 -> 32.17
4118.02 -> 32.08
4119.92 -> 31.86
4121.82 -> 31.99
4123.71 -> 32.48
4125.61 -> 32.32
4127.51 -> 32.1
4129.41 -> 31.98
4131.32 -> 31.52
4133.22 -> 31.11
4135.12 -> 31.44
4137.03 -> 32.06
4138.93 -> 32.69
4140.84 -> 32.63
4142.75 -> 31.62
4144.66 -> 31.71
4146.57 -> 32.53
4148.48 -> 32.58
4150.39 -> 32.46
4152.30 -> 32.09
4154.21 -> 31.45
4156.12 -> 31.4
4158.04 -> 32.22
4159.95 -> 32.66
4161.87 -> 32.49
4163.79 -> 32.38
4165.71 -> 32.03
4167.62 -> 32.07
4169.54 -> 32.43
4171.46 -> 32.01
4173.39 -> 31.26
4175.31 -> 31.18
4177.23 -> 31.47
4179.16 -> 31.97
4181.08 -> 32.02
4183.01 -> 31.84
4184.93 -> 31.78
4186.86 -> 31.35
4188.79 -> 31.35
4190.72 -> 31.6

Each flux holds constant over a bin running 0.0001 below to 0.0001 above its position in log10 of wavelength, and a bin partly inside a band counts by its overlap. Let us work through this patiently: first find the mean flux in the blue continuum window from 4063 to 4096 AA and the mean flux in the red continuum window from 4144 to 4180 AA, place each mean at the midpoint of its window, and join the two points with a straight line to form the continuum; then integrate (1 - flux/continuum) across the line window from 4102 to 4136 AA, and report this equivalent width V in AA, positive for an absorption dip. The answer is 1.3 AA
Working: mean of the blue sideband 31.8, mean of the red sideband 32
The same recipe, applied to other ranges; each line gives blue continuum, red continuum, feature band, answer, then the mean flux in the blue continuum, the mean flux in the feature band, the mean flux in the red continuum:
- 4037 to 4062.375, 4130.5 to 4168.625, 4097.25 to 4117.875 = 2.5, 32.1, 28.1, 32.1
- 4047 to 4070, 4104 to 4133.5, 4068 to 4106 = 2.0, 31.9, 30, 31.3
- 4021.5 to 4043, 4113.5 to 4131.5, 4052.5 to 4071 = 0.2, 32.2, 31.9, 32.1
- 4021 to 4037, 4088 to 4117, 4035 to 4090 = -2.3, 32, 32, 29.1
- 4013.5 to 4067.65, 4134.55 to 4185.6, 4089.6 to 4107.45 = 2.5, 32.1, 27.6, 32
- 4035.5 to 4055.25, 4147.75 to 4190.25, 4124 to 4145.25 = 0.0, 32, 31.9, 31.9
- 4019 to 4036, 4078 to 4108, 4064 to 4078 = -0.5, 32.1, 31.5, 29.5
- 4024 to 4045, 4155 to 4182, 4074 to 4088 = 0.0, 32.1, 32.1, 32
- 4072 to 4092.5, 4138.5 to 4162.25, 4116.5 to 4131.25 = 0.0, 32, 32.1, 32.2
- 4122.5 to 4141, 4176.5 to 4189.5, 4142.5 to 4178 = -0.2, 32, 32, 31.7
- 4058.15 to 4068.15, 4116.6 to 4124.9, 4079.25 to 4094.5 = -0.2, 31.8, 32.3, 32.1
